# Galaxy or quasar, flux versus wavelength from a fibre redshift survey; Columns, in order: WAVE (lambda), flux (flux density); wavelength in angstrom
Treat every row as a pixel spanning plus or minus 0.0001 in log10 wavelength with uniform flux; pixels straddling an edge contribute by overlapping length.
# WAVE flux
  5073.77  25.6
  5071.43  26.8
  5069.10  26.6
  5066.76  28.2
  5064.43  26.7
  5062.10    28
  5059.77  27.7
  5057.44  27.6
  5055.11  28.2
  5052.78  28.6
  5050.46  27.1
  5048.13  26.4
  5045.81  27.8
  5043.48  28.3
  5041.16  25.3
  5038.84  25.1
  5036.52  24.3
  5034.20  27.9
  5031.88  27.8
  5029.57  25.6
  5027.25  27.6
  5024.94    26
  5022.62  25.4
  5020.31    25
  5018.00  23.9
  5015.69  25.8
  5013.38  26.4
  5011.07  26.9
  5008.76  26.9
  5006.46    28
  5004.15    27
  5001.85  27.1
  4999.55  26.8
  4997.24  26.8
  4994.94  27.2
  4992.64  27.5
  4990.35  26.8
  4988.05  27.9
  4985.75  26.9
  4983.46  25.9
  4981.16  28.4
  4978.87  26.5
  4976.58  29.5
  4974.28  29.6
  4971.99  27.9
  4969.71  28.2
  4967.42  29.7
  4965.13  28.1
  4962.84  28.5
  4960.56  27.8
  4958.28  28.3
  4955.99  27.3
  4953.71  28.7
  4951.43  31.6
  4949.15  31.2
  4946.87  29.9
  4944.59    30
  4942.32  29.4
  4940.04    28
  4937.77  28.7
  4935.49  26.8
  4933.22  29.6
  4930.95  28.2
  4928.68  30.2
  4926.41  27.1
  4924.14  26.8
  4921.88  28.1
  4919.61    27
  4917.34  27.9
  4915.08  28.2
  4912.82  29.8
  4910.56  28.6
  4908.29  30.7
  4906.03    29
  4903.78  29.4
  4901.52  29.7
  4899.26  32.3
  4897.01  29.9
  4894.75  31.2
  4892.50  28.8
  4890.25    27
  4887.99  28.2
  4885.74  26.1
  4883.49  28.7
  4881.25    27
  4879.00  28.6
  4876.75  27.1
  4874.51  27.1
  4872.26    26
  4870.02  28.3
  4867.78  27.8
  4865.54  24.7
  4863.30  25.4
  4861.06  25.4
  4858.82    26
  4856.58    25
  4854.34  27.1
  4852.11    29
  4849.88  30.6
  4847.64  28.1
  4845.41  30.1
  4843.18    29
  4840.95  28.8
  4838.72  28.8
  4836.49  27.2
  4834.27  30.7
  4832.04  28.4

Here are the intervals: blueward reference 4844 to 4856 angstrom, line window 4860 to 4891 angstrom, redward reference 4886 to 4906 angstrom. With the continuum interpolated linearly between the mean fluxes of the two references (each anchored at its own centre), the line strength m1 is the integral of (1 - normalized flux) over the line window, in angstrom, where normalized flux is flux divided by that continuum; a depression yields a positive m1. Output 2.31 angstrom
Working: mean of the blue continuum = 28.8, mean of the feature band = 27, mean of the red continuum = 29.4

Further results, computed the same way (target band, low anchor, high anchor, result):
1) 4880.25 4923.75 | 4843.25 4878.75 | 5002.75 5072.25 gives -2.6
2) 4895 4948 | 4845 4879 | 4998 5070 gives -3.8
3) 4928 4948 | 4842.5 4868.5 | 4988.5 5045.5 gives -1.5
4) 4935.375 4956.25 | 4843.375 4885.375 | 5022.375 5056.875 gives -1.7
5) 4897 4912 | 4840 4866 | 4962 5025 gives -1.4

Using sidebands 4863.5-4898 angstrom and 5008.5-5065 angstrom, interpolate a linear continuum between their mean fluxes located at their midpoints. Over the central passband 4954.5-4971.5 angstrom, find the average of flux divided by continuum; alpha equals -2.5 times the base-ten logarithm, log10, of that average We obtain -0.04 mag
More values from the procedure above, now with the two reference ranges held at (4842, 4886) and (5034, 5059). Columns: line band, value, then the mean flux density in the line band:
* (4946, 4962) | -0.08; 29.2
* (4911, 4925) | -0.03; 28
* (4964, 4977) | -0.06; 28.8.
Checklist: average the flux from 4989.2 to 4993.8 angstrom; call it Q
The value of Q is 27.2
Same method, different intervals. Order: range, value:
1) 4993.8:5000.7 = 26.9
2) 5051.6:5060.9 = 28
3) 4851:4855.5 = 28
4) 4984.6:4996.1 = 27.3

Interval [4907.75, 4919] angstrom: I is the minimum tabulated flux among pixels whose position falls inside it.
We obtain 27.9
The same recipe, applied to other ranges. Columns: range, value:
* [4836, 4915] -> 24.7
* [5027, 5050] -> 24.3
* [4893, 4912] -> 28.6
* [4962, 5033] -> 23.9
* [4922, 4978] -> 26.8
